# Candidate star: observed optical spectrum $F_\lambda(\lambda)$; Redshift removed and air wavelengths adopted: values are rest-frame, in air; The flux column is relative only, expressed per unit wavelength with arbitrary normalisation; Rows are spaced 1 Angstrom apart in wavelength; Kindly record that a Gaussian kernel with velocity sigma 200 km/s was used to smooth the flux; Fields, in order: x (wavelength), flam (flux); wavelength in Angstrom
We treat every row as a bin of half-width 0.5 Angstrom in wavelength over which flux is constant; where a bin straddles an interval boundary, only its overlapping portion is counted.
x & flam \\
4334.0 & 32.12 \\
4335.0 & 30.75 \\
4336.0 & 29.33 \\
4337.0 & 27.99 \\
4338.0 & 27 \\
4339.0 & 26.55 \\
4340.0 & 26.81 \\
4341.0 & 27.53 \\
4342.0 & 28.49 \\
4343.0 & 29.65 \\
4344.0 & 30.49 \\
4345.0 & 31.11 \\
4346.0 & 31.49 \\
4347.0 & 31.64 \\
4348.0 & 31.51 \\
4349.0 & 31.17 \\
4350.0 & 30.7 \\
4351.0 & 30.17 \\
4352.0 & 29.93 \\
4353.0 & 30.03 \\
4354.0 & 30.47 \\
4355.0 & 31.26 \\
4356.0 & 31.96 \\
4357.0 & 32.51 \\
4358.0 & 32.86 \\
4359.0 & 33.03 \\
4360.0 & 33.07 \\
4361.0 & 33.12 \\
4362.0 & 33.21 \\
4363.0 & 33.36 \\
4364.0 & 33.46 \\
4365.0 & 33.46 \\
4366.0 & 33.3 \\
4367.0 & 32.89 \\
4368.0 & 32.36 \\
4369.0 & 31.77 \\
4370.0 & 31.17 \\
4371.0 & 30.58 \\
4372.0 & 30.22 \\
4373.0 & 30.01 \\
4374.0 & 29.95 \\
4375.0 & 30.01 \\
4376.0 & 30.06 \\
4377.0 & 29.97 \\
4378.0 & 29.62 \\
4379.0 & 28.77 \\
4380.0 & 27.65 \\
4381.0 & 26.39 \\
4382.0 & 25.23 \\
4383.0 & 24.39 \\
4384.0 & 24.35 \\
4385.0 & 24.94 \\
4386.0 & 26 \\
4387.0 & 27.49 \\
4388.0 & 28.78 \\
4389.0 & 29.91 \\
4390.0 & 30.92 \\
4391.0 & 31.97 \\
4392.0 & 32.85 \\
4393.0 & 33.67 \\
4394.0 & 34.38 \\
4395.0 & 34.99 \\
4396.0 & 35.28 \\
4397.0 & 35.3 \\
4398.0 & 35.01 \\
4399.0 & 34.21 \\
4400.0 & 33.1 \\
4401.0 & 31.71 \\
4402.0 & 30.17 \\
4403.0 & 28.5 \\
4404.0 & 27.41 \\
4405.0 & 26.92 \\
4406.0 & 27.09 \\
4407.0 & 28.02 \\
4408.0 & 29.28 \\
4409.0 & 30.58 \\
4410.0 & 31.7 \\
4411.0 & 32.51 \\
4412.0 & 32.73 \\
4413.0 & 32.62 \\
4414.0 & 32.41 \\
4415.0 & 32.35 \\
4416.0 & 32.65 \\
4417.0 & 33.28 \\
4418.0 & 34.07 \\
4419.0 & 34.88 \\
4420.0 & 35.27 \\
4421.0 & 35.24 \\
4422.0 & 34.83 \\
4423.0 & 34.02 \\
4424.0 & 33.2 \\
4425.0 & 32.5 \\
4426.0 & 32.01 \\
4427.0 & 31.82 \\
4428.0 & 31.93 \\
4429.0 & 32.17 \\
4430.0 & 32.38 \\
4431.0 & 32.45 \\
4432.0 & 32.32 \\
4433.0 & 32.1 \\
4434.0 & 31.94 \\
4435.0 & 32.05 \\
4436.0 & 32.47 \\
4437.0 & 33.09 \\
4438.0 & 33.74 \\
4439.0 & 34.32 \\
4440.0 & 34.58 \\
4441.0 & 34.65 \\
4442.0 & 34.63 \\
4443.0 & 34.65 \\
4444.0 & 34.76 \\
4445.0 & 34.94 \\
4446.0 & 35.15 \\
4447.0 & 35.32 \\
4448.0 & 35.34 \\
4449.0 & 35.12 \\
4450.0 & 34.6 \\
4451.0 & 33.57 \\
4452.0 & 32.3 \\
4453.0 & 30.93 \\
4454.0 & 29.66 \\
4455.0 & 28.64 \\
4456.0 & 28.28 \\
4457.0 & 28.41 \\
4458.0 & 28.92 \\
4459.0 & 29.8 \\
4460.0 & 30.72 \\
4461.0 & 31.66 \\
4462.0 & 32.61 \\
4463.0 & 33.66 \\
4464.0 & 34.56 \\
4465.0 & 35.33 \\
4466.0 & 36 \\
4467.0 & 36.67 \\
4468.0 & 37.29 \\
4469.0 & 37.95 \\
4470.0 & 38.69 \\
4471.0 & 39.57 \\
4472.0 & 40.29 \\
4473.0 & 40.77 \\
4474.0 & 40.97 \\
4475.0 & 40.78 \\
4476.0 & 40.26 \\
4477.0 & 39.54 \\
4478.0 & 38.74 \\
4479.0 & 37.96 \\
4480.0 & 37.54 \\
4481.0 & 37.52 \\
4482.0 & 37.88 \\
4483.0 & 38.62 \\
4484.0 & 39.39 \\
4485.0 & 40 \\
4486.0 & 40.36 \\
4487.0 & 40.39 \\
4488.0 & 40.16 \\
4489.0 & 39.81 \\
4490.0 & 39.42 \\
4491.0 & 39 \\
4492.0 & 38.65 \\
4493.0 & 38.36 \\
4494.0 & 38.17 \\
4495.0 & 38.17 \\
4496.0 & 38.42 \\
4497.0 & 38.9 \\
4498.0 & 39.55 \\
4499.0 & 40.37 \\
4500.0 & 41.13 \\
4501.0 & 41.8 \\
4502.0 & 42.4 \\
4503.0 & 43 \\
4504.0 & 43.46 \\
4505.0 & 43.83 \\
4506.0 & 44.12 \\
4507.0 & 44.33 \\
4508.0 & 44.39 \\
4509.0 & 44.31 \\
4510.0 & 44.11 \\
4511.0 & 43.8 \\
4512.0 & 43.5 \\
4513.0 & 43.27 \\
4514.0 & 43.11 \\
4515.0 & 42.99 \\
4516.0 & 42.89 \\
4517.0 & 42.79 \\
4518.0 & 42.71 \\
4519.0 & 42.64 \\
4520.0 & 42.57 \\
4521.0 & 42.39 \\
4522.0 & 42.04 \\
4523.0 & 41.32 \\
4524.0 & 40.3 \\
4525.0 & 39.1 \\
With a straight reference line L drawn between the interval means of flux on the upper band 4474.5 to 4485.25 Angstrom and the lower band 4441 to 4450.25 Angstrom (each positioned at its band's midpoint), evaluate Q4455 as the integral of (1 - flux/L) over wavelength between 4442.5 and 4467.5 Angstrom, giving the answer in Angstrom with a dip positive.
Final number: 2.17 Angstrom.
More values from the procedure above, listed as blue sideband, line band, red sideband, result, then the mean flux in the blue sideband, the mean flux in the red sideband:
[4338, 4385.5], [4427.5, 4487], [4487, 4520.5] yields 4.7 Angstrom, 30.2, 41.7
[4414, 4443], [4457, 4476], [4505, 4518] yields 1.1 Angstrom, 33.3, 43.6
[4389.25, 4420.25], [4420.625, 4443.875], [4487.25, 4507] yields 0.9 Angstrom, 32.1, 40.6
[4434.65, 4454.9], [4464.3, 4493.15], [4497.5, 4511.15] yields 0.0 Angstrom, 33.7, 42.9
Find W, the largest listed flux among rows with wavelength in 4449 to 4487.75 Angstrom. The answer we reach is 40.97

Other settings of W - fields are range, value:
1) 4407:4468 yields 37.29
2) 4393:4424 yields 35.3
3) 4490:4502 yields 42.4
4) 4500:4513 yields 44.39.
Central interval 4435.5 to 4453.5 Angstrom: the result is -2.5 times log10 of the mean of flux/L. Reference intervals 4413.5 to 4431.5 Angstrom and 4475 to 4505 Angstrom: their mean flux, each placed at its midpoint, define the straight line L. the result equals 0.04 mag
